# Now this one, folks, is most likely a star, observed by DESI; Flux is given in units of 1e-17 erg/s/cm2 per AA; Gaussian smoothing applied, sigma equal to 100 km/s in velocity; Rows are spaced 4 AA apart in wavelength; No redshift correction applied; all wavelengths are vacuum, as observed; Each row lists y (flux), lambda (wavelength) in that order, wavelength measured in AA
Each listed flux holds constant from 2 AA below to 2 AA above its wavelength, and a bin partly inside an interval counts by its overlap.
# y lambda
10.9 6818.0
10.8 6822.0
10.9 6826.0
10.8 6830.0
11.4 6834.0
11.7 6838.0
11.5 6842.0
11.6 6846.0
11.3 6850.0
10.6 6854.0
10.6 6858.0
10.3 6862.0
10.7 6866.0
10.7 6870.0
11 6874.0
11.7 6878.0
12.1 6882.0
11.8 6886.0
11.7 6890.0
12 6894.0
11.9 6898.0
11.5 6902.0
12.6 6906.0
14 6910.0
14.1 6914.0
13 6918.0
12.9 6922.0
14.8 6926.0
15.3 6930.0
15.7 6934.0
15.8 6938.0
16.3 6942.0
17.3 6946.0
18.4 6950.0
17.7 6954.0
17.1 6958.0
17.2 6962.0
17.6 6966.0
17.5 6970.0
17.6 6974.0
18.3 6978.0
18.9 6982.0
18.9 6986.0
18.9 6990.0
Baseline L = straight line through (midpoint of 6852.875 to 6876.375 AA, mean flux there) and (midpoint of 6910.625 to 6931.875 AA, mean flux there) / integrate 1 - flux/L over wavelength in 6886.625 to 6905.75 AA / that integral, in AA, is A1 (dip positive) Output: 1.0 AA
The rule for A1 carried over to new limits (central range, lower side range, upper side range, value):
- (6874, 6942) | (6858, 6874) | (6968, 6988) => 1.4 AA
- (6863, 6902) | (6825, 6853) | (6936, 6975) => 5.9 AA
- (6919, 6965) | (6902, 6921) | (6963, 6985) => -1.9 AA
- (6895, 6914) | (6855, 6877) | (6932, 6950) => 1.5 AA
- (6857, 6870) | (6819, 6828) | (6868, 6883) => 0.8 AA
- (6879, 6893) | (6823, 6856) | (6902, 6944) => 1.2 AA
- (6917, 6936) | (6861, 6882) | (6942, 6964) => 1.2 AA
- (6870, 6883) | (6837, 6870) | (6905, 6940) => 0.7 AA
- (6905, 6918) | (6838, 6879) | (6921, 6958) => 0.8 AA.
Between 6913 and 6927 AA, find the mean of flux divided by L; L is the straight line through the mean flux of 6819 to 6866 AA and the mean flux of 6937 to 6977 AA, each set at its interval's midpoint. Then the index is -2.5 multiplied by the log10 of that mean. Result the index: 0.13 mag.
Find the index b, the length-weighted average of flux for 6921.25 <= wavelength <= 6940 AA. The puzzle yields 15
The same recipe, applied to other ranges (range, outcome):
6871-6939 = 13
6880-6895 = 11.9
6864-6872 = 10.7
